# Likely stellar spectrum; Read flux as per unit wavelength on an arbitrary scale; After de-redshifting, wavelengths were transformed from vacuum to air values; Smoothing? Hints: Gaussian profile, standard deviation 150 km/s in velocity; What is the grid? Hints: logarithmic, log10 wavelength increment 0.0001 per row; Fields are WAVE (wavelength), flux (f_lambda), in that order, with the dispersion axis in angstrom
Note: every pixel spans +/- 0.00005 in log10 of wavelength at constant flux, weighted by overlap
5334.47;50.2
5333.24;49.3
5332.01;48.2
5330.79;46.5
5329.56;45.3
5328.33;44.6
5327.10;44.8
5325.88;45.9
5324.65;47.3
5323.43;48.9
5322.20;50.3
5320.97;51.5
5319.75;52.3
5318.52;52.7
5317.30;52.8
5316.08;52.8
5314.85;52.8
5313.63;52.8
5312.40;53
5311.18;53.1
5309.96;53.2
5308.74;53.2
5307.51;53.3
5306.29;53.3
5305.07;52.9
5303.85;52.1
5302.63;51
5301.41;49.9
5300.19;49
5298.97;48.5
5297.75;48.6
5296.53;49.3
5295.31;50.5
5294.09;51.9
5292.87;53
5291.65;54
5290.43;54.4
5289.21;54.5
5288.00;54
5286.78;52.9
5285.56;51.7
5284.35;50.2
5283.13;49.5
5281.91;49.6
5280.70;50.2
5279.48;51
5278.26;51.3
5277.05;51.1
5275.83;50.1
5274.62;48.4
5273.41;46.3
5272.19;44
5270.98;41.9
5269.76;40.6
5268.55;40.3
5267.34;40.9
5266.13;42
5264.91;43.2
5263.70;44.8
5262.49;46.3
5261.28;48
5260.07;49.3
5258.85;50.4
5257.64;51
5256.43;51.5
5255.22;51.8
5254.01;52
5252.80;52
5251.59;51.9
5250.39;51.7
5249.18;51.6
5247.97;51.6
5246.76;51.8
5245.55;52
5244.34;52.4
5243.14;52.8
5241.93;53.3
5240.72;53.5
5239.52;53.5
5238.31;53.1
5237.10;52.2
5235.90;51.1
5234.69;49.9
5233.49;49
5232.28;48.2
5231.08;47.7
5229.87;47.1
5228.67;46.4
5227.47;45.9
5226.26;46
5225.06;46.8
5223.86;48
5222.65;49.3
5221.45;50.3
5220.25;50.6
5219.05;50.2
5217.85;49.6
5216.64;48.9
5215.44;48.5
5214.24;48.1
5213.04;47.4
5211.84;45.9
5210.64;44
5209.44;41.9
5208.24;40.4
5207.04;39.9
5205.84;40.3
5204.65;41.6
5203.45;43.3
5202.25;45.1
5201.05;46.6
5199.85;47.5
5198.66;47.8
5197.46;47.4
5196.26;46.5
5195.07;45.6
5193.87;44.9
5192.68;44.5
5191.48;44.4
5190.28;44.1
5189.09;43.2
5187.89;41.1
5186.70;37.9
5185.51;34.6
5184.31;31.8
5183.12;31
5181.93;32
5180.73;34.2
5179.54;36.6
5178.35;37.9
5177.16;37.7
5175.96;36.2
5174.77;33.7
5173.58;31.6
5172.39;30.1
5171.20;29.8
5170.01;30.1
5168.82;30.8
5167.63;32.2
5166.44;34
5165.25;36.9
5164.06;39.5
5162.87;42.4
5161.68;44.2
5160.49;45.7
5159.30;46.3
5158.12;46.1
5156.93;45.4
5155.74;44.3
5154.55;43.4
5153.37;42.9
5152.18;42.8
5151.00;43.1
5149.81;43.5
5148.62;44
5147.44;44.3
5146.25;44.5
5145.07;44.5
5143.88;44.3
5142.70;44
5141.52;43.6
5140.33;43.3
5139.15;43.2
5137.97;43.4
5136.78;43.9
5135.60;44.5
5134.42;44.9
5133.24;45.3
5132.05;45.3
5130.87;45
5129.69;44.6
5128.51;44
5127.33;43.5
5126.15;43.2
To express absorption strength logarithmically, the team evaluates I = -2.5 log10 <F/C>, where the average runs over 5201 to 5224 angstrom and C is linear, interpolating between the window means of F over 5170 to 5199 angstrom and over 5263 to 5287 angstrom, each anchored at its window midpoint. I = -0.12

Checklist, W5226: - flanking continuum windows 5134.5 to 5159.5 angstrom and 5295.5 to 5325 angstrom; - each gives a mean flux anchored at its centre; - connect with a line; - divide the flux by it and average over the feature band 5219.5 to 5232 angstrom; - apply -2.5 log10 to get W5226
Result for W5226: -0.01 mag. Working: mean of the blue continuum 44.1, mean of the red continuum 51.5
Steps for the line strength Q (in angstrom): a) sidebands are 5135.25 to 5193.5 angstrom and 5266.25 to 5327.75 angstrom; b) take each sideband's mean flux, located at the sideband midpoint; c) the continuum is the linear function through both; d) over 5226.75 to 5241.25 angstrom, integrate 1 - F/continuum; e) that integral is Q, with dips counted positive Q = -1.4 angstrom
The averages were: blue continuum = 39.9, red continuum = 50.1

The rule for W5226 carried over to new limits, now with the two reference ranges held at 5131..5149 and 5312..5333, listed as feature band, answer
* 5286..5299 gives -0.07 mag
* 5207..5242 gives -0.04 mag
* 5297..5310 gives -0.05 mag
